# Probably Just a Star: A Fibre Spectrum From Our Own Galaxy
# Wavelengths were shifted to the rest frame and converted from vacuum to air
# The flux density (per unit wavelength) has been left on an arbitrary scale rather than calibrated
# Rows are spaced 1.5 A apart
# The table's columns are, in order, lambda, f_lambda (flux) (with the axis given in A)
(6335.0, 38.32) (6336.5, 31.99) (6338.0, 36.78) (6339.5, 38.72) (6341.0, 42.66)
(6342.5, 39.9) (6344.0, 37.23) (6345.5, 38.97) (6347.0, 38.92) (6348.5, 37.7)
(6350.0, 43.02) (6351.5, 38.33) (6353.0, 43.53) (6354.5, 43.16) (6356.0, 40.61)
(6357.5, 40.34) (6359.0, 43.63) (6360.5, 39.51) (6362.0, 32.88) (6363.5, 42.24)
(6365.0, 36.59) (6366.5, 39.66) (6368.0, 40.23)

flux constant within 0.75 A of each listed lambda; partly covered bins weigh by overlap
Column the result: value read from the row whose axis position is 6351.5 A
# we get 38.33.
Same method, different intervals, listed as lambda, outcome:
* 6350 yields 43.02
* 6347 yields 38.92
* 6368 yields 40.23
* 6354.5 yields 43.16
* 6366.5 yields 39.66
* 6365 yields 36.59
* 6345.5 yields 38.97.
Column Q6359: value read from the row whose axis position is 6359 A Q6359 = 43.63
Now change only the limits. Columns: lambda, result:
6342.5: 39.9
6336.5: 31.99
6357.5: 40.34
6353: 43.53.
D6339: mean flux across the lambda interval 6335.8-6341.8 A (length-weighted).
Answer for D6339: 37.6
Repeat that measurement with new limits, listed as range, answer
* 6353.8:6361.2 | 41.5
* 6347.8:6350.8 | 40.4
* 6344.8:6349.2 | 38.5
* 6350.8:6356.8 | 41.4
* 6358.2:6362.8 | 38.7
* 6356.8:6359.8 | 42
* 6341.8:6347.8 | 38.7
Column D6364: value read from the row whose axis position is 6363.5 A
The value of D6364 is 42.24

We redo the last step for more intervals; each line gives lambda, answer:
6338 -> 36.78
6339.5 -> 38.72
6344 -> 37.23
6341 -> 42.66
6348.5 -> 37.7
